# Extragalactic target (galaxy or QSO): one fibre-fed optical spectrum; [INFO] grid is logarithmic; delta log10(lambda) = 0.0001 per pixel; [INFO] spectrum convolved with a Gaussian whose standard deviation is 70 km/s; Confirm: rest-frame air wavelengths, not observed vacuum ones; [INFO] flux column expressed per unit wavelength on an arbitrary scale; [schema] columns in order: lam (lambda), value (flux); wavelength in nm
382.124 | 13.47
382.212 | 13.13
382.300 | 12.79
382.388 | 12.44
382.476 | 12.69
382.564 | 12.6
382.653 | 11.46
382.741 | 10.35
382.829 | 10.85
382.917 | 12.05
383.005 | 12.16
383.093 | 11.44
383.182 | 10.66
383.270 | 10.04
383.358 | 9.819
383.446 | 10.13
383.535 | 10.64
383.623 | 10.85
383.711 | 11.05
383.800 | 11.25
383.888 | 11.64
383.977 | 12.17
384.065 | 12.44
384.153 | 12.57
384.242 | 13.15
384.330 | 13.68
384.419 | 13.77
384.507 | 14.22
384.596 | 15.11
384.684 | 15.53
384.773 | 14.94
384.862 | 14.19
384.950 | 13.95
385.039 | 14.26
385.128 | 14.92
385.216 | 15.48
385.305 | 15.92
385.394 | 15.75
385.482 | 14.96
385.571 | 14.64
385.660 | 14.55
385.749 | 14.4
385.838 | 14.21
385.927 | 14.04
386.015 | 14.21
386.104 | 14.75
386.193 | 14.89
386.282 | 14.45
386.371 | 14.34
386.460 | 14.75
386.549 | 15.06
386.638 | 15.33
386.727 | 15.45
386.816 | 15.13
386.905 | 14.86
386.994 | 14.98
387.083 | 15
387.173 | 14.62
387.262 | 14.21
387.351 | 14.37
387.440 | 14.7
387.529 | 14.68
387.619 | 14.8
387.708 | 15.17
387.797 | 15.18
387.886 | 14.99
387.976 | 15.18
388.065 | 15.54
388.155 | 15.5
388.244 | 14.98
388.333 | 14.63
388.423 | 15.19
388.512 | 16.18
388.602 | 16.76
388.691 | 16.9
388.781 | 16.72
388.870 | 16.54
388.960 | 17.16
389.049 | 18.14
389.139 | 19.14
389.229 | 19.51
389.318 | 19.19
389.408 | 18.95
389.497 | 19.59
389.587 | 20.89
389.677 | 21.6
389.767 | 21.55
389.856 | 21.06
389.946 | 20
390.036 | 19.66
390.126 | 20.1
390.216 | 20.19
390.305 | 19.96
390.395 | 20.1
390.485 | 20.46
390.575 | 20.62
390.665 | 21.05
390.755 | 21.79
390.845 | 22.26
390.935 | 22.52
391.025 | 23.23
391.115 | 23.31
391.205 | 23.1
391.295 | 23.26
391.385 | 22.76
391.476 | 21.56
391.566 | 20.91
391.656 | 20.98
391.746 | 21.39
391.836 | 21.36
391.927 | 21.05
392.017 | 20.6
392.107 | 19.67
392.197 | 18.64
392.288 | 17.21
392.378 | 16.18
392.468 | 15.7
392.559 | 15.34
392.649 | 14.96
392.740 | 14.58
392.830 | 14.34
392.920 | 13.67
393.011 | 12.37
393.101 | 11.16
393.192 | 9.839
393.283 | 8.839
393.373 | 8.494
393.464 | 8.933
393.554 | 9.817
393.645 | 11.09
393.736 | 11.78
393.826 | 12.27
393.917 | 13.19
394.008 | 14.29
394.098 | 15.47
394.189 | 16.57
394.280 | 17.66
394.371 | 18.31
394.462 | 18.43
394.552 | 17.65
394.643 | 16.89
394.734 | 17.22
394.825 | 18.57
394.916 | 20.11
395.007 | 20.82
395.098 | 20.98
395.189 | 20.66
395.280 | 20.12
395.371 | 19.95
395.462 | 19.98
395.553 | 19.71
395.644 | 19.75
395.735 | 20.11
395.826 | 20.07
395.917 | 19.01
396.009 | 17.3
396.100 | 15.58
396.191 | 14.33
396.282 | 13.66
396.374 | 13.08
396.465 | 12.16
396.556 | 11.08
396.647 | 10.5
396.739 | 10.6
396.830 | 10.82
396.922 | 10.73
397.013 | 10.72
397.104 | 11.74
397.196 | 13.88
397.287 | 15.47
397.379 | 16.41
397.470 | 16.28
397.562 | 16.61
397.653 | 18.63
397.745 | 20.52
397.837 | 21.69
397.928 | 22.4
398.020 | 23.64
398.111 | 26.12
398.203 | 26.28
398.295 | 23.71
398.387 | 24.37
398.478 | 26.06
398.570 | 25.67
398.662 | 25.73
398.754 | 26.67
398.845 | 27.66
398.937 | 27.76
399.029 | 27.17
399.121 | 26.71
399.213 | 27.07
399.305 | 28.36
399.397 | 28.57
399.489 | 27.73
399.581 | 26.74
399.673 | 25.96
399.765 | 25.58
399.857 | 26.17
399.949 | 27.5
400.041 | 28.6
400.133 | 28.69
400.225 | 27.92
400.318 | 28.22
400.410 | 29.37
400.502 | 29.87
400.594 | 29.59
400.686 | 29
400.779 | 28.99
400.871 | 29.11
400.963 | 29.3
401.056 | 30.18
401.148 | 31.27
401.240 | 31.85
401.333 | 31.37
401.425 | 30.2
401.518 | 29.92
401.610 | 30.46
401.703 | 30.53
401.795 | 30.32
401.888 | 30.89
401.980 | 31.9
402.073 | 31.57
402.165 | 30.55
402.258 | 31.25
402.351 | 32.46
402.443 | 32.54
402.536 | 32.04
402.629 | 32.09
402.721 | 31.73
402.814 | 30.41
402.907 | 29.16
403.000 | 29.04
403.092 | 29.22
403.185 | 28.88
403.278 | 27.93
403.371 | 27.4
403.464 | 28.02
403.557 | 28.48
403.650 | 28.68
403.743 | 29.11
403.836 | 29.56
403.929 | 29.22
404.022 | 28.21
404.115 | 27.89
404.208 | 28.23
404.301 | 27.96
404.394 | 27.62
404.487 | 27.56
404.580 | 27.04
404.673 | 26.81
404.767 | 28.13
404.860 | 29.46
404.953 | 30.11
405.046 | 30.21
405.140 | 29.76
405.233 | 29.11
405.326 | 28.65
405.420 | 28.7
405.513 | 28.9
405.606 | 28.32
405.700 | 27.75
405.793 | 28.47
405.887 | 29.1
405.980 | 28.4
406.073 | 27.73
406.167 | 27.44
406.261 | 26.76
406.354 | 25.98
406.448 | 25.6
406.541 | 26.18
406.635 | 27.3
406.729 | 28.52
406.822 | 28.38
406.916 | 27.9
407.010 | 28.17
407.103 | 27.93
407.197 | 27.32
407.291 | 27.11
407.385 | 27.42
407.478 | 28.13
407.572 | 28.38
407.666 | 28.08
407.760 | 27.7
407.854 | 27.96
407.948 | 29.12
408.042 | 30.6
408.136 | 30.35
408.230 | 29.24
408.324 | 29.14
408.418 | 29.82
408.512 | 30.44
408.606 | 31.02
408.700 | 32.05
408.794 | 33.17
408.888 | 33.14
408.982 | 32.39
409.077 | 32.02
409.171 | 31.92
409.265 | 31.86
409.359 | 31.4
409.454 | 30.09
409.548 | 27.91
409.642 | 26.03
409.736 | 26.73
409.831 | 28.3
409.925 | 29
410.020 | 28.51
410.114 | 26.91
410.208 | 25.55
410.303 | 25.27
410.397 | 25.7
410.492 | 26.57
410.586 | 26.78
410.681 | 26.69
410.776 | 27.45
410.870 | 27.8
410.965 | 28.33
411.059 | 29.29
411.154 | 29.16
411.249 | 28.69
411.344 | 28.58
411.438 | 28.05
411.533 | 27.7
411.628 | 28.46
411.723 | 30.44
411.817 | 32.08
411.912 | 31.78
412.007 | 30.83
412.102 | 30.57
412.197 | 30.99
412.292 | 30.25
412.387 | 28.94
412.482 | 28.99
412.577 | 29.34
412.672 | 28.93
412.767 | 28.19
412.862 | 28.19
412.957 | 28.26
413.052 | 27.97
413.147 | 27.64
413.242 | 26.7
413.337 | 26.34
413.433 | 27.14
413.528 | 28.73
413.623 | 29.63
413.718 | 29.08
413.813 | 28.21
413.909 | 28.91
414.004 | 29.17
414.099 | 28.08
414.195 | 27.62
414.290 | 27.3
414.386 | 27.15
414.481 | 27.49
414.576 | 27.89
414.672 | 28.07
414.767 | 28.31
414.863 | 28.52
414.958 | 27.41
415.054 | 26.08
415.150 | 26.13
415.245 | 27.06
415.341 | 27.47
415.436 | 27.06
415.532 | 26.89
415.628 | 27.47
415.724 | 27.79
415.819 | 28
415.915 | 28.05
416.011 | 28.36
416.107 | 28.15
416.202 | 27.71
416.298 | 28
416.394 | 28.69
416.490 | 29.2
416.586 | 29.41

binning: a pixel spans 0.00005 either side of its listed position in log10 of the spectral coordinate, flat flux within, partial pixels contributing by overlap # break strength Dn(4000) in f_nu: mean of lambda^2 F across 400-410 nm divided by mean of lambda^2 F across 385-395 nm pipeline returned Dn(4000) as 1.88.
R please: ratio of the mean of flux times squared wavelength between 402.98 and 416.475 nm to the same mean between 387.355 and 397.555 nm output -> 1.8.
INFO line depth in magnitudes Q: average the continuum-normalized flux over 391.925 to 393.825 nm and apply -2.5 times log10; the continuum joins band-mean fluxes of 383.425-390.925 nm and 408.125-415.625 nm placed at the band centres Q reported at 0.34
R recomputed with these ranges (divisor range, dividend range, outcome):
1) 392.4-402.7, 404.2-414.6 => 1.40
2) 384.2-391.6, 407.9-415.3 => 1.90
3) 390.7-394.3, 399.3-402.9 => 1.85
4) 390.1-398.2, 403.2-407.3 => 1.72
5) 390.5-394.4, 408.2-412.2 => 1.88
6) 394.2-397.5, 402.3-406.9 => 1.83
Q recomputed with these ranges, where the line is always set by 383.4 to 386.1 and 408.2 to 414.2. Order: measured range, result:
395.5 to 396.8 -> 0.29 mag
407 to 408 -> -0.04 mag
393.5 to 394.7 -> 0.27 mag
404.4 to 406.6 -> -0.10 mag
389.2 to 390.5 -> -0.21 mag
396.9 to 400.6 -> -0.10 mag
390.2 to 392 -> -0.24 mag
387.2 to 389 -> 0.01 mag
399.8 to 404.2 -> -0.25 mag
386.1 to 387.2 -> -0.01 mag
